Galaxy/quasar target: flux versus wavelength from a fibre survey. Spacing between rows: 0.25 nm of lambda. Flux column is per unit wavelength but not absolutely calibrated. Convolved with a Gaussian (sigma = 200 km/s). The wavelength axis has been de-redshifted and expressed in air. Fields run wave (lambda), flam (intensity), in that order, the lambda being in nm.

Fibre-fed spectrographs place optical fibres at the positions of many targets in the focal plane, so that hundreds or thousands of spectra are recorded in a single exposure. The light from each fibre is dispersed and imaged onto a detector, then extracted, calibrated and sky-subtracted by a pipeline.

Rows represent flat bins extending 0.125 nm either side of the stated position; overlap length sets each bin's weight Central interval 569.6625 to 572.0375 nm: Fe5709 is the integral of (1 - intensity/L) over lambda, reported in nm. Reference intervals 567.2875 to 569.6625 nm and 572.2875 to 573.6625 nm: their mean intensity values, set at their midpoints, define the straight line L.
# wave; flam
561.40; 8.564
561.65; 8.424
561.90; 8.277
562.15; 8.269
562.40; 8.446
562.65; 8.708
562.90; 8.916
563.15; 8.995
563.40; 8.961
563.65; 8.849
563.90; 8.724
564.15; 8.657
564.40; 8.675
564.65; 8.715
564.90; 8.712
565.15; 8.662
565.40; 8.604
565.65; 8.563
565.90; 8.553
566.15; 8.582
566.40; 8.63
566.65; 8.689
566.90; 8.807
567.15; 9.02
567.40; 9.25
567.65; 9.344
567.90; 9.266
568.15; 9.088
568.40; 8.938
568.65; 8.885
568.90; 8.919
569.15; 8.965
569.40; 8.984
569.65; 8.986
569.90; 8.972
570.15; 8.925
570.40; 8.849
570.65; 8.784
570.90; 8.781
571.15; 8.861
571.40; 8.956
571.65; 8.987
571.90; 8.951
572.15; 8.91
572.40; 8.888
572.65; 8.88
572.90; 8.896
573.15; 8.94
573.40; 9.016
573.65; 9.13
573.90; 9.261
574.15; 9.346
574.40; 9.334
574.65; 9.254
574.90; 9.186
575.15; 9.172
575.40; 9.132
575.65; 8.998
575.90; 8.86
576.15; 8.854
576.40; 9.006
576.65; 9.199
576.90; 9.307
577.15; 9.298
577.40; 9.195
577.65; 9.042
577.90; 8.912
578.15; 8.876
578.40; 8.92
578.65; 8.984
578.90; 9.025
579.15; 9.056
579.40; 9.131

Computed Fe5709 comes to 0.027 nm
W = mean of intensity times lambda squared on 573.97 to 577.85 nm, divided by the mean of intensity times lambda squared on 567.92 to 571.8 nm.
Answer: 1.0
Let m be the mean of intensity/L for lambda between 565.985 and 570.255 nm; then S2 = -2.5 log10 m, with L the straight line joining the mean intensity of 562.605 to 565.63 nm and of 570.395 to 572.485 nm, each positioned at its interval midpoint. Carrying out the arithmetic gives -0.02 mag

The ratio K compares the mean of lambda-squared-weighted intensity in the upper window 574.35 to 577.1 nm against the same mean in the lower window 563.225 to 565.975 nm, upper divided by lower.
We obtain 1.1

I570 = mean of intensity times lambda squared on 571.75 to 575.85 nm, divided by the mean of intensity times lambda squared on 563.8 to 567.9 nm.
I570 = 1.06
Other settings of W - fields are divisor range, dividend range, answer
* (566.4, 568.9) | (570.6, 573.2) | 1.00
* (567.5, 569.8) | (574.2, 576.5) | 1.03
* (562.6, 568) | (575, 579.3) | 1.07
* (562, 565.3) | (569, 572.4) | 1.05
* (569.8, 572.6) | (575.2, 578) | 1.04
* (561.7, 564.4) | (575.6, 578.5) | 1.09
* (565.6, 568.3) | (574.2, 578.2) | 1.06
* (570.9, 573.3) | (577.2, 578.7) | 1.03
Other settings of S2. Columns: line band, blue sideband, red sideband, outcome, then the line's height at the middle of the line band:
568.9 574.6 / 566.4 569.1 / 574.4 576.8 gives 0.007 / 9.05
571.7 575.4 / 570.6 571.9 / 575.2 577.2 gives -0.013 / 8.97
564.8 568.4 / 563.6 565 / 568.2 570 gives -0.002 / 8.83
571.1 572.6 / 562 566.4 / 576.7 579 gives -0.004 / 8.9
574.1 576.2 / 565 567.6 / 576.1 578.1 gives -0.011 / 9.04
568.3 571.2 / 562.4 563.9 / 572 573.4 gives -0.002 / 8.89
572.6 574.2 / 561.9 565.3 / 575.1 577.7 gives -0.007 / 9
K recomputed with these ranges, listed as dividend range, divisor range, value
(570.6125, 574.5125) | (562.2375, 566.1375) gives 1.06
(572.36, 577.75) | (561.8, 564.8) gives 1.09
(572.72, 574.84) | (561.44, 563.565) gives 1.10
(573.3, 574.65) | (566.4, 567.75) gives 1.05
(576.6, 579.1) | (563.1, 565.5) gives 1.09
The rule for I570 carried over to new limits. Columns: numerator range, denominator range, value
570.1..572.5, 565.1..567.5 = 1.04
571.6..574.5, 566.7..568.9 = 1.02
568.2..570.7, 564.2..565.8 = 1.05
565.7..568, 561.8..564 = 1.04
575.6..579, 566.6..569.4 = 1.03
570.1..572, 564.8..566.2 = 1.05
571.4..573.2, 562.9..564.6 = 1.04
